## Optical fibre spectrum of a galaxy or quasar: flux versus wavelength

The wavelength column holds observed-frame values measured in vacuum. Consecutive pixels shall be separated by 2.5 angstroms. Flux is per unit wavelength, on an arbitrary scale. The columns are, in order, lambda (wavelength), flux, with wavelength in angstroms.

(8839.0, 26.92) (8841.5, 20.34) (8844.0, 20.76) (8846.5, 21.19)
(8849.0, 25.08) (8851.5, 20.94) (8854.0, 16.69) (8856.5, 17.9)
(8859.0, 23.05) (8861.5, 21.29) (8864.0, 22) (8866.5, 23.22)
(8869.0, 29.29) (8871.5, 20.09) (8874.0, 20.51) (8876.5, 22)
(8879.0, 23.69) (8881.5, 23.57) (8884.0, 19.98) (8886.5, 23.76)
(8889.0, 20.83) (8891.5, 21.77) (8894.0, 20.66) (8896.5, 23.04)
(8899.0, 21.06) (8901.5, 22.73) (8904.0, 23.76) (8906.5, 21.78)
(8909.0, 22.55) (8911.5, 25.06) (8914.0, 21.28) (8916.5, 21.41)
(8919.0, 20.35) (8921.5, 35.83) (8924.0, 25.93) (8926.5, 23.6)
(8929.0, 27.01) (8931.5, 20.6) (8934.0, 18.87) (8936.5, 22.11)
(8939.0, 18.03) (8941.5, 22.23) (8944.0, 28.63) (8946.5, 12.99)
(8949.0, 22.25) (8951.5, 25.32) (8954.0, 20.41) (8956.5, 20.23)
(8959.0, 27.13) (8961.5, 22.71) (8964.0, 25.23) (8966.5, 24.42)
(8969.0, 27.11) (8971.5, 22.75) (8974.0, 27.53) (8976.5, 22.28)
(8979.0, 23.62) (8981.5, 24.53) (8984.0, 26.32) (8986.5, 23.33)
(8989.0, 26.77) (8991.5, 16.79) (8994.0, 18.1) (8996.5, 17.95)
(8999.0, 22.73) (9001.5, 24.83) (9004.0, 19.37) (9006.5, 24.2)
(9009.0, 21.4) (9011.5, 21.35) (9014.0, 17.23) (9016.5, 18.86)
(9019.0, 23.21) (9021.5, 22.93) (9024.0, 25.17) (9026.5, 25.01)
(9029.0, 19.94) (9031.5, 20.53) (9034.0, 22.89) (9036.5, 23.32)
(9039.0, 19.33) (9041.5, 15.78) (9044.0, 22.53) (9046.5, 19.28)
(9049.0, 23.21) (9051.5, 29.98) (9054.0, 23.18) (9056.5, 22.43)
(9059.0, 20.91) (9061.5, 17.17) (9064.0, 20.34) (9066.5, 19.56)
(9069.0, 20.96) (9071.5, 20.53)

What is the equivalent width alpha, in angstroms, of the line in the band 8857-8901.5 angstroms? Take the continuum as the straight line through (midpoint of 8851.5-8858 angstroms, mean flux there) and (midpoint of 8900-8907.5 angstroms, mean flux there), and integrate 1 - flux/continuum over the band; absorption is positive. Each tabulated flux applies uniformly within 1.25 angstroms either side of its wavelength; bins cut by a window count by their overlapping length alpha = -4.1 angstroms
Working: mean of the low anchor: 18.2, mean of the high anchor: 22.7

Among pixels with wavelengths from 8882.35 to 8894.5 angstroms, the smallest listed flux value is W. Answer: 19.98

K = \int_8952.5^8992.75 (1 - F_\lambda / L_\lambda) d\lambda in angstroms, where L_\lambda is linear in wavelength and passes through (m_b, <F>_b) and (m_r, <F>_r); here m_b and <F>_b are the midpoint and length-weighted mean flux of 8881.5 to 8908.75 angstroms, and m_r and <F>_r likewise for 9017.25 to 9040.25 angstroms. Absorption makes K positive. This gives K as -2.9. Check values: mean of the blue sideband 22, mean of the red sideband 22.4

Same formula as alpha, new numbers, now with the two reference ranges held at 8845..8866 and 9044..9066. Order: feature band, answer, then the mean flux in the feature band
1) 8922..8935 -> -1.6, 24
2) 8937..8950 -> 0.4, 20.9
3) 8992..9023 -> 1.2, 20.9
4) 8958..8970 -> -2.0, 25.2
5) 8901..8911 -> -0.7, 22.9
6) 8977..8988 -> -1.4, 24.4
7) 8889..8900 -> -0.1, 21.6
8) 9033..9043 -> 0.7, 20.3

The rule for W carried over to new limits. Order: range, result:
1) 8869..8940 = 18.03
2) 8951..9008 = 16.79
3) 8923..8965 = 12.99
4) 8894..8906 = 20.66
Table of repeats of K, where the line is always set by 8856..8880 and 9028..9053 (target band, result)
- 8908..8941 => -1.6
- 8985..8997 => 0.6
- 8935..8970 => -1.0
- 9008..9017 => 0.9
